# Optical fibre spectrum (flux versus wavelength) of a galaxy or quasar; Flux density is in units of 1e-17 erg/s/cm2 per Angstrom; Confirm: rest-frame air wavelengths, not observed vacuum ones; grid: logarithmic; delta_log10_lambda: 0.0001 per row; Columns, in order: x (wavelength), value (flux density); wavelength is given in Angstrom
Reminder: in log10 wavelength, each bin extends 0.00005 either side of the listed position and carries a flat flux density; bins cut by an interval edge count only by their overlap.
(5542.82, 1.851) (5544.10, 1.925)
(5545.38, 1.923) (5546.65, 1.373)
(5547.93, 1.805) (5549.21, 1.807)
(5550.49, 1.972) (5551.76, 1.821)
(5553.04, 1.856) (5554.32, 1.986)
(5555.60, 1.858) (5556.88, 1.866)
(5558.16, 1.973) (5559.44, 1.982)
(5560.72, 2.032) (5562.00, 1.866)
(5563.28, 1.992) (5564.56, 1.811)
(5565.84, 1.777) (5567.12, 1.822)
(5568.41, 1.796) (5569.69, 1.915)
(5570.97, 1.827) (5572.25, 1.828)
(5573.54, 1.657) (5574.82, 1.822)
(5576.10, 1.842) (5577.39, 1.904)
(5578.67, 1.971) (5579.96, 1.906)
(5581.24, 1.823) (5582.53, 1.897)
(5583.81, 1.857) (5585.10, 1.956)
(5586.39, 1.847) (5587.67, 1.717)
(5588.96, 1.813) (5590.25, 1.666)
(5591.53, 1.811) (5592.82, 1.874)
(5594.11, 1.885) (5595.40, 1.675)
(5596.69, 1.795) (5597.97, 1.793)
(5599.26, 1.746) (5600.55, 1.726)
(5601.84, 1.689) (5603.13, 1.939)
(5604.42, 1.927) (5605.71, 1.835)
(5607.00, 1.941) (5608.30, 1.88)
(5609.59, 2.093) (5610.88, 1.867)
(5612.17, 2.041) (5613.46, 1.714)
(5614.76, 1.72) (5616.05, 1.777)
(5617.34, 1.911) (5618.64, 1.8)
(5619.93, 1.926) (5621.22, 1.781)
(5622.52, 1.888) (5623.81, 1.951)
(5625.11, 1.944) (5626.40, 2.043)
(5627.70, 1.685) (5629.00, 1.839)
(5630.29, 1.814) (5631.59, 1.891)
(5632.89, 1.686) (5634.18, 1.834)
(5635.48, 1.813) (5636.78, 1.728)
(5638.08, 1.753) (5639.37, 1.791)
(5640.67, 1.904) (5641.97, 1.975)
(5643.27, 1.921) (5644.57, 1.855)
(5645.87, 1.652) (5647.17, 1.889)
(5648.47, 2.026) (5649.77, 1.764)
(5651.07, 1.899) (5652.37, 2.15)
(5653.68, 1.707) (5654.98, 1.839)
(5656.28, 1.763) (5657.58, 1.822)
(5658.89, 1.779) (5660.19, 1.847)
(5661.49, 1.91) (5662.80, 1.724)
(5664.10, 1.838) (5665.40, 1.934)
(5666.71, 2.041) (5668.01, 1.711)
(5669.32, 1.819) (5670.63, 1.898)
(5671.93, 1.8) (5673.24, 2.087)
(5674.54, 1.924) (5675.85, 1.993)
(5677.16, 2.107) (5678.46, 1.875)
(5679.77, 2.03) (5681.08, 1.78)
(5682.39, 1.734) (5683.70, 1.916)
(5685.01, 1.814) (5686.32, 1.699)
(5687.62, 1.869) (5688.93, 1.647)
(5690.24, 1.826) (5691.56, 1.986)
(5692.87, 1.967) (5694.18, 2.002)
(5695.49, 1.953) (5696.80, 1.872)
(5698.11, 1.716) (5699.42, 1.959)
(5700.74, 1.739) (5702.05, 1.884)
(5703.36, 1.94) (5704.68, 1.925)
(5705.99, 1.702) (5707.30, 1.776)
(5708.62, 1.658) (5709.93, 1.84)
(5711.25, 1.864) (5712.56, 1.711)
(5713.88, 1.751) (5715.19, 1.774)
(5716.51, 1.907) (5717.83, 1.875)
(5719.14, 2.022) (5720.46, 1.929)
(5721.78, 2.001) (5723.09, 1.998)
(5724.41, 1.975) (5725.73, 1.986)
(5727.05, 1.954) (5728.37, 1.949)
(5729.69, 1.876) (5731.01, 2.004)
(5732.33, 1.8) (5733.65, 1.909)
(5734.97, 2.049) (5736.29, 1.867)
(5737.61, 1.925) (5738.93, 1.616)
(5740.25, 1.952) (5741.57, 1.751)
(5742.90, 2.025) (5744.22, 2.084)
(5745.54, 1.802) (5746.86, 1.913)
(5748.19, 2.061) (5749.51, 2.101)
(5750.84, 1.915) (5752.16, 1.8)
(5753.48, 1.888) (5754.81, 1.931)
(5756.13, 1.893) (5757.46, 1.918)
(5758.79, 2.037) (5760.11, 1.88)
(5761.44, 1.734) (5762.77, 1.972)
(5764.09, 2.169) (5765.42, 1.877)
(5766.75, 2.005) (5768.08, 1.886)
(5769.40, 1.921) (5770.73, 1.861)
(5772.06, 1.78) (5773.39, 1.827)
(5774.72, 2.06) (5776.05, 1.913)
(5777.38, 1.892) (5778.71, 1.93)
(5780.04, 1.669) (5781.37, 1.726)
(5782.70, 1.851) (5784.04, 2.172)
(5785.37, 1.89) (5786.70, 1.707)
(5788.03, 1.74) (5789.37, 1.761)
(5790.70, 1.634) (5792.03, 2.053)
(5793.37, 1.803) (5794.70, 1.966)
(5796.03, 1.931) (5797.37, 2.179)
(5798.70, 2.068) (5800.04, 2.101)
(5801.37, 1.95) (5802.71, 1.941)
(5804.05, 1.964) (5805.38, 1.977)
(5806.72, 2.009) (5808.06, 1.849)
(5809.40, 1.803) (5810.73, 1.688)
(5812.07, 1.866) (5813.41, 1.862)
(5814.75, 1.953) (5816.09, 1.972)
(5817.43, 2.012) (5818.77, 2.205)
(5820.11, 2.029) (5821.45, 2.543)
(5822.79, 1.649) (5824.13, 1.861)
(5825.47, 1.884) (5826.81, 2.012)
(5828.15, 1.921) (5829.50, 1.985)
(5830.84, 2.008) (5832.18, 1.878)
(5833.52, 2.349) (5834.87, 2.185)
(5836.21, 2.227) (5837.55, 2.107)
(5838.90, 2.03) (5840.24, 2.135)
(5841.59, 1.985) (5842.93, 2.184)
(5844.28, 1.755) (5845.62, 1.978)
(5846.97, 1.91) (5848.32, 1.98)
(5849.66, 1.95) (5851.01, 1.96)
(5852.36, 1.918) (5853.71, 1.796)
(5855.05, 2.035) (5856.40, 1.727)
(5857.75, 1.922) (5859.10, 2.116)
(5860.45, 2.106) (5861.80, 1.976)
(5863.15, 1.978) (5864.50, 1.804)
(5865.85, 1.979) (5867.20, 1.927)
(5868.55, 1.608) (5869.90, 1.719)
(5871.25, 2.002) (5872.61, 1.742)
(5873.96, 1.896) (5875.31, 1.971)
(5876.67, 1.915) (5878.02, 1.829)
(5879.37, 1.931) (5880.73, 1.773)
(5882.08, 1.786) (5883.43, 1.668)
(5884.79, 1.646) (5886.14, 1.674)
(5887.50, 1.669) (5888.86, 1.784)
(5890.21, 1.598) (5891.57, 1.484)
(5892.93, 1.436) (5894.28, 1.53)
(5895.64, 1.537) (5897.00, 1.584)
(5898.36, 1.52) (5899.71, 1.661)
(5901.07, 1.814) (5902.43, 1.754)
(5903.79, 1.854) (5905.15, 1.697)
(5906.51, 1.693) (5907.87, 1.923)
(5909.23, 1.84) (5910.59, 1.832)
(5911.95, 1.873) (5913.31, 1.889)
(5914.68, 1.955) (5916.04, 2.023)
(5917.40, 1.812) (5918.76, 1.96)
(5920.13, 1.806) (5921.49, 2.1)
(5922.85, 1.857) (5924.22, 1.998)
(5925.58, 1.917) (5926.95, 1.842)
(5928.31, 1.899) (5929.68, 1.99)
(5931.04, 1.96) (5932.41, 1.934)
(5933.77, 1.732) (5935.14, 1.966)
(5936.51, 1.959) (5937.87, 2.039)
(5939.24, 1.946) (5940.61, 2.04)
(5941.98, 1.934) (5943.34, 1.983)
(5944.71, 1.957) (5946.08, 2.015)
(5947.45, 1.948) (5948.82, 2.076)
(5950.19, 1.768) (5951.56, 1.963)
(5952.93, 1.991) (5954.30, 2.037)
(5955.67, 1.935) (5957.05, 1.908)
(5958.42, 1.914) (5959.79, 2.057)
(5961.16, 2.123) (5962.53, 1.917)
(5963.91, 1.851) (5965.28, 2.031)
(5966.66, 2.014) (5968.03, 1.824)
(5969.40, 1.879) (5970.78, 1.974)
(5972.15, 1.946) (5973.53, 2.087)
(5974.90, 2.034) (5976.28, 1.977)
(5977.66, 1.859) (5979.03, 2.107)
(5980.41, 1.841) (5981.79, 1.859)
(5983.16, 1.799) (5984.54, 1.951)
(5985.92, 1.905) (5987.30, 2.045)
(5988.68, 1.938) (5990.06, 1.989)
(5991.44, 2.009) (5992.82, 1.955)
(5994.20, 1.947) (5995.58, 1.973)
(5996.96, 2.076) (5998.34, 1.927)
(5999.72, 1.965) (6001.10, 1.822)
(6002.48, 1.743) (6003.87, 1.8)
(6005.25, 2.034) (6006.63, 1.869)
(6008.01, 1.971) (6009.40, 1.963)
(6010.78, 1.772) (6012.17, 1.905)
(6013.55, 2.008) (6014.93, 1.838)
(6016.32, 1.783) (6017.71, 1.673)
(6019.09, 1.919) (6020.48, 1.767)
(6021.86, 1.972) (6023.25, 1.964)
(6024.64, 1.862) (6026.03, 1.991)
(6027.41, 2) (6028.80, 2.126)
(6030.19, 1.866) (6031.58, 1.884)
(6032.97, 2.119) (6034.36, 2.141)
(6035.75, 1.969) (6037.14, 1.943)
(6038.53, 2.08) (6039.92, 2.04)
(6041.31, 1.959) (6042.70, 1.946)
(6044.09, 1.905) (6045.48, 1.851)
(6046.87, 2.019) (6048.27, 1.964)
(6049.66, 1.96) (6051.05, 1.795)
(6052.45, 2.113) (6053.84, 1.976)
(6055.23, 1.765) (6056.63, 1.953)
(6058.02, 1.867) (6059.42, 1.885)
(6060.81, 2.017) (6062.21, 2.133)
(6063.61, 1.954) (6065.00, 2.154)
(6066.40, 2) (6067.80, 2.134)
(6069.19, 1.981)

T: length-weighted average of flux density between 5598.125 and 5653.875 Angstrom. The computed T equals 1.85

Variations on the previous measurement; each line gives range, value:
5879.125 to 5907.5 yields 1.67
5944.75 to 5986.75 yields 1.95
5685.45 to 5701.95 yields 1.85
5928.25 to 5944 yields 1.95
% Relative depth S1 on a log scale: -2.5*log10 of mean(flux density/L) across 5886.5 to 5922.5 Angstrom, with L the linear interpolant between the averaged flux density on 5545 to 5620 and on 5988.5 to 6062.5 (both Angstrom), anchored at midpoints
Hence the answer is 0.09 mag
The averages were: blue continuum 1.85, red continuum 1.94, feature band 1.76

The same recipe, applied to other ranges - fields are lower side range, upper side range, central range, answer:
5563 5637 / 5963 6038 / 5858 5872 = -0.01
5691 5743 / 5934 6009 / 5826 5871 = -0.03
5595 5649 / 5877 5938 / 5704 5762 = -0.04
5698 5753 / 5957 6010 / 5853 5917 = 0.07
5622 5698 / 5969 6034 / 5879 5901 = 0.16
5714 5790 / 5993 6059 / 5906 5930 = 0.01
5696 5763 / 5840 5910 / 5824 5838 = -0.11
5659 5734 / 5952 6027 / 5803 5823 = -0.04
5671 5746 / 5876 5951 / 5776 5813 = -0.02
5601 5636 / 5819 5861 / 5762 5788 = 0.04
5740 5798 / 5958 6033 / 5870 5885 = 0.05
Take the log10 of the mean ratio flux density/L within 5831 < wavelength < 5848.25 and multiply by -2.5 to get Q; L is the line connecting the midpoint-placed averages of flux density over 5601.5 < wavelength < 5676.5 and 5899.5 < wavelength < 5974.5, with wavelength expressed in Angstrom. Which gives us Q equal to -0.08 mag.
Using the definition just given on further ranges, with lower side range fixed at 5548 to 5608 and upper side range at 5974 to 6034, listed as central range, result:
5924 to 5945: -0.02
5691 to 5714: 0.01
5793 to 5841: -0.06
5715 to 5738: -0.03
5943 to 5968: -0.03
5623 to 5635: 0.00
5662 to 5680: -0.03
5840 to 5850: -0.05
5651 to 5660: 0.01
